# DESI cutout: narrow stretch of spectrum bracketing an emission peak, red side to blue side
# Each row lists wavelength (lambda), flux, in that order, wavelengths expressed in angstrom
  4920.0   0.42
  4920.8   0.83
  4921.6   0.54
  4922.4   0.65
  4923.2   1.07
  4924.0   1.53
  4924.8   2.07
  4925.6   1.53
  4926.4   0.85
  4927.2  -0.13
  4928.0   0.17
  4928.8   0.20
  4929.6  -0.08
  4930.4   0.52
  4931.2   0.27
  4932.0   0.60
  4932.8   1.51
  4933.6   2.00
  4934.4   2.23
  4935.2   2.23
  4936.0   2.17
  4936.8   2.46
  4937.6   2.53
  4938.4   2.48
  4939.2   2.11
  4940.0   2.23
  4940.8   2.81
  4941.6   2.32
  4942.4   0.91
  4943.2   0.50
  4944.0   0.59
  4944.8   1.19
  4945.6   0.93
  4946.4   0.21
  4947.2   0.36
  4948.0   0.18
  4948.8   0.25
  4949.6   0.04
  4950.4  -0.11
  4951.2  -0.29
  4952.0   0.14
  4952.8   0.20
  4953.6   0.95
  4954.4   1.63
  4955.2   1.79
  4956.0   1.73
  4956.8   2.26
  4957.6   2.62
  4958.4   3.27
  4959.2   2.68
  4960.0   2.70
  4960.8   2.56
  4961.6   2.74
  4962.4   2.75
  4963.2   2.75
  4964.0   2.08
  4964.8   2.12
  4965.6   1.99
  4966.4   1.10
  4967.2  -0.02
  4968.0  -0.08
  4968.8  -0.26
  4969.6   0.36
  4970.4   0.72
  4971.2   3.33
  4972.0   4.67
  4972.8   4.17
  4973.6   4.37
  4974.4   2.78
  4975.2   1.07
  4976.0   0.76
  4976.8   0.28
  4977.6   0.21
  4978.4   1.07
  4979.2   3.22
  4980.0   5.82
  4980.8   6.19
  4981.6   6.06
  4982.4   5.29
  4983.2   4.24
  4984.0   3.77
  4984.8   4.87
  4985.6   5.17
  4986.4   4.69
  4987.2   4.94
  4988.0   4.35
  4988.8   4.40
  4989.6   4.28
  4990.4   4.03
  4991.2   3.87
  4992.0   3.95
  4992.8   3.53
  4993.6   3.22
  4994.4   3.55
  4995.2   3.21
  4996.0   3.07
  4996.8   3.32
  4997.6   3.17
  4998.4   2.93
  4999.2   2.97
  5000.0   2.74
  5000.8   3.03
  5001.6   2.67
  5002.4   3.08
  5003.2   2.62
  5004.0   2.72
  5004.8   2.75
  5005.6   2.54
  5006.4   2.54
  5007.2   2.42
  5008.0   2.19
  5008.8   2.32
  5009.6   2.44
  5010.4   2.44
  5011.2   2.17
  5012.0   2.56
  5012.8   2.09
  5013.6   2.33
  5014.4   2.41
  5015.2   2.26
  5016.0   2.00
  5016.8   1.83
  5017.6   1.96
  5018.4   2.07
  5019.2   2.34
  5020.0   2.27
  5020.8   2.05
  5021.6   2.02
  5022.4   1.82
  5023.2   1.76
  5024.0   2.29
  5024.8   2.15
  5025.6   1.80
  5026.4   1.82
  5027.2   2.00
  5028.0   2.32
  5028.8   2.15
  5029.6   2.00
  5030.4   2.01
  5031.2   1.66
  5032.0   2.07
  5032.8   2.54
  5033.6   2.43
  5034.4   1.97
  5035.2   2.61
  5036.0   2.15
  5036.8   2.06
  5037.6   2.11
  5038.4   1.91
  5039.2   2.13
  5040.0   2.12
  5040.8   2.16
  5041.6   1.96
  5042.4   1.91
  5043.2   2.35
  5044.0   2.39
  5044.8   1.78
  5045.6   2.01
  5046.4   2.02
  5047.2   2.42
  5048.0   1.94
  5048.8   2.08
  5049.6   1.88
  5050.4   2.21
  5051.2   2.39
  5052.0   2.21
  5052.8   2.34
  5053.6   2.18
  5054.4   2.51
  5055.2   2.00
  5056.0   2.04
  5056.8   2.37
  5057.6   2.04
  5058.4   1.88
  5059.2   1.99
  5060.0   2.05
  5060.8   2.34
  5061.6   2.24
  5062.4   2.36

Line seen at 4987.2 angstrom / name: Ly-alpha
